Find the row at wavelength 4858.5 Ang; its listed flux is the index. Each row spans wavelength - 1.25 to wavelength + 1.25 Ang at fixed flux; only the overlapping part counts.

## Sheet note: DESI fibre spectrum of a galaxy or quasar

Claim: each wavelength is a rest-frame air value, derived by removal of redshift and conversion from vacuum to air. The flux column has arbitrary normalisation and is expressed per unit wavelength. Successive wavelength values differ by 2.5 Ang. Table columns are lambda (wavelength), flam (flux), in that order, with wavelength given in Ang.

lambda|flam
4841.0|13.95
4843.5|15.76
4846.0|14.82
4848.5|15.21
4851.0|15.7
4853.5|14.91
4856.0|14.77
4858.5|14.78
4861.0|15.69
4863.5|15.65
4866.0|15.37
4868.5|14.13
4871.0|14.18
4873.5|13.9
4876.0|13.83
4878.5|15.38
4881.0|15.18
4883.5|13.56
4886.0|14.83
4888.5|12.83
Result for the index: 14.78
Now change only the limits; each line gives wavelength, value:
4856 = 14.77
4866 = 15.37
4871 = 14.18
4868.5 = 14.13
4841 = 13.95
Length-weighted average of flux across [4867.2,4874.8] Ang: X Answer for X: 14.1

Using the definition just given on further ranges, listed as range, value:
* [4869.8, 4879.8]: 14.3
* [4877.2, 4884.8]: 14.7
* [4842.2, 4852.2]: 15.4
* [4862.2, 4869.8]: 15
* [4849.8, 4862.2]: 15.2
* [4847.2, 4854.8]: 15.3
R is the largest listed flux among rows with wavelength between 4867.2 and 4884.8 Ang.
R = 15.38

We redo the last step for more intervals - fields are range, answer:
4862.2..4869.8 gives 15.65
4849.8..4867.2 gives 15.7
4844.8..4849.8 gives 15.21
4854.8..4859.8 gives 14.78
